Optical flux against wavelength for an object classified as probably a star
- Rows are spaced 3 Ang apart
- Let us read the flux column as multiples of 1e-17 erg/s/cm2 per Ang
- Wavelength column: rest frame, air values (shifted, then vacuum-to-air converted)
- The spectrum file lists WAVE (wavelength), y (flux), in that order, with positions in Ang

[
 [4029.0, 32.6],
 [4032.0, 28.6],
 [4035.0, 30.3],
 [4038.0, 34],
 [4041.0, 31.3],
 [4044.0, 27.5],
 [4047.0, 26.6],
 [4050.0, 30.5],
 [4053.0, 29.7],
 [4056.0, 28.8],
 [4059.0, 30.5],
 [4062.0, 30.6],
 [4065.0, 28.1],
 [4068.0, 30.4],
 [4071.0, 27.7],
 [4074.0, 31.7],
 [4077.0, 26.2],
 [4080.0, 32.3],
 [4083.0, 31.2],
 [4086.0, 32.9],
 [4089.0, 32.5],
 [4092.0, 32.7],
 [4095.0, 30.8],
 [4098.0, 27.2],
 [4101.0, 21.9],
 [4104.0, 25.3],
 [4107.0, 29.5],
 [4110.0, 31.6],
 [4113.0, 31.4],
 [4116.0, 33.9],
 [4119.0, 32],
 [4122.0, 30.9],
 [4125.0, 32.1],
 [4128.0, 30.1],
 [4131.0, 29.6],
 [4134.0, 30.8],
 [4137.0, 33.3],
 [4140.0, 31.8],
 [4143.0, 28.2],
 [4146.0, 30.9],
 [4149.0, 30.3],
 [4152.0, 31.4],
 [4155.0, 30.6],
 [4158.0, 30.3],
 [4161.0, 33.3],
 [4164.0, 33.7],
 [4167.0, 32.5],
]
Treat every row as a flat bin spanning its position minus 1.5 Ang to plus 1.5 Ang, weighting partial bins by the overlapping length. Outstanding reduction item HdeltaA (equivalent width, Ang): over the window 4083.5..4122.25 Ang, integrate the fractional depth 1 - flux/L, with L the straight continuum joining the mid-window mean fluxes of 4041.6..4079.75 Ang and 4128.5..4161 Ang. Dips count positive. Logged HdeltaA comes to -0.26 Ang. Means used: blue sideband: 29.2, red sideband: 30.8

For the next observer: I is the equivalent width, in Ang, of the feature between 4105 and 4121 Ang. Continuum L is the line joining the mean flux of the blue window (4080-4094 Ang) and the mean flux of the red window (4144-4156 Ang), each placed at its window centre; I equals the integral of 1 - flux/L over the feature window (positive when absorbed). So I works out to 0.1 Ang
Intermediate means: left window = 32.3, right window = 30.7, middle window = 31.5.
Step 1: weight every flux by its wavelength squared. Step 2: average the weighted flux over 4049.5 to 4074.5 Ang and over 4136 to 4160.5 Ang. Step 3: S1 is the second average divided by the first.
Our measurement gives 1.09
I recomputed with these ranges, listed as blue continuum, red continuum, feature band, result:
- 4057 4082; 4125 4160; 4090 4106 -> 1.2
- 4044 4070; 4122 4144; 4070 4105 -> 0.5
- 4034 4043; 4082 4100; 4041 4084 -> 2.6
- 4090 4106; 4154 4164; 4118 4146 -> -0.9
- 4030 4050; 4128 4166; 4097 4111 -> 1.7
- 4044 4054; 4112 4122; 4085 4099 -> -0.2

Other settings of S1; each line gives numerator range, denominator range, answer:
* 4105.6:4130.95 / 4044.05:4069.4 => 1.10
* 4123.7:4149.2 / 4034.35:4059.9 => 1.08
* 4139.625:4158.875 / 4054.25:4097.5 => 1.04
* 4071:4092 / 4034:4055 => 1.05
